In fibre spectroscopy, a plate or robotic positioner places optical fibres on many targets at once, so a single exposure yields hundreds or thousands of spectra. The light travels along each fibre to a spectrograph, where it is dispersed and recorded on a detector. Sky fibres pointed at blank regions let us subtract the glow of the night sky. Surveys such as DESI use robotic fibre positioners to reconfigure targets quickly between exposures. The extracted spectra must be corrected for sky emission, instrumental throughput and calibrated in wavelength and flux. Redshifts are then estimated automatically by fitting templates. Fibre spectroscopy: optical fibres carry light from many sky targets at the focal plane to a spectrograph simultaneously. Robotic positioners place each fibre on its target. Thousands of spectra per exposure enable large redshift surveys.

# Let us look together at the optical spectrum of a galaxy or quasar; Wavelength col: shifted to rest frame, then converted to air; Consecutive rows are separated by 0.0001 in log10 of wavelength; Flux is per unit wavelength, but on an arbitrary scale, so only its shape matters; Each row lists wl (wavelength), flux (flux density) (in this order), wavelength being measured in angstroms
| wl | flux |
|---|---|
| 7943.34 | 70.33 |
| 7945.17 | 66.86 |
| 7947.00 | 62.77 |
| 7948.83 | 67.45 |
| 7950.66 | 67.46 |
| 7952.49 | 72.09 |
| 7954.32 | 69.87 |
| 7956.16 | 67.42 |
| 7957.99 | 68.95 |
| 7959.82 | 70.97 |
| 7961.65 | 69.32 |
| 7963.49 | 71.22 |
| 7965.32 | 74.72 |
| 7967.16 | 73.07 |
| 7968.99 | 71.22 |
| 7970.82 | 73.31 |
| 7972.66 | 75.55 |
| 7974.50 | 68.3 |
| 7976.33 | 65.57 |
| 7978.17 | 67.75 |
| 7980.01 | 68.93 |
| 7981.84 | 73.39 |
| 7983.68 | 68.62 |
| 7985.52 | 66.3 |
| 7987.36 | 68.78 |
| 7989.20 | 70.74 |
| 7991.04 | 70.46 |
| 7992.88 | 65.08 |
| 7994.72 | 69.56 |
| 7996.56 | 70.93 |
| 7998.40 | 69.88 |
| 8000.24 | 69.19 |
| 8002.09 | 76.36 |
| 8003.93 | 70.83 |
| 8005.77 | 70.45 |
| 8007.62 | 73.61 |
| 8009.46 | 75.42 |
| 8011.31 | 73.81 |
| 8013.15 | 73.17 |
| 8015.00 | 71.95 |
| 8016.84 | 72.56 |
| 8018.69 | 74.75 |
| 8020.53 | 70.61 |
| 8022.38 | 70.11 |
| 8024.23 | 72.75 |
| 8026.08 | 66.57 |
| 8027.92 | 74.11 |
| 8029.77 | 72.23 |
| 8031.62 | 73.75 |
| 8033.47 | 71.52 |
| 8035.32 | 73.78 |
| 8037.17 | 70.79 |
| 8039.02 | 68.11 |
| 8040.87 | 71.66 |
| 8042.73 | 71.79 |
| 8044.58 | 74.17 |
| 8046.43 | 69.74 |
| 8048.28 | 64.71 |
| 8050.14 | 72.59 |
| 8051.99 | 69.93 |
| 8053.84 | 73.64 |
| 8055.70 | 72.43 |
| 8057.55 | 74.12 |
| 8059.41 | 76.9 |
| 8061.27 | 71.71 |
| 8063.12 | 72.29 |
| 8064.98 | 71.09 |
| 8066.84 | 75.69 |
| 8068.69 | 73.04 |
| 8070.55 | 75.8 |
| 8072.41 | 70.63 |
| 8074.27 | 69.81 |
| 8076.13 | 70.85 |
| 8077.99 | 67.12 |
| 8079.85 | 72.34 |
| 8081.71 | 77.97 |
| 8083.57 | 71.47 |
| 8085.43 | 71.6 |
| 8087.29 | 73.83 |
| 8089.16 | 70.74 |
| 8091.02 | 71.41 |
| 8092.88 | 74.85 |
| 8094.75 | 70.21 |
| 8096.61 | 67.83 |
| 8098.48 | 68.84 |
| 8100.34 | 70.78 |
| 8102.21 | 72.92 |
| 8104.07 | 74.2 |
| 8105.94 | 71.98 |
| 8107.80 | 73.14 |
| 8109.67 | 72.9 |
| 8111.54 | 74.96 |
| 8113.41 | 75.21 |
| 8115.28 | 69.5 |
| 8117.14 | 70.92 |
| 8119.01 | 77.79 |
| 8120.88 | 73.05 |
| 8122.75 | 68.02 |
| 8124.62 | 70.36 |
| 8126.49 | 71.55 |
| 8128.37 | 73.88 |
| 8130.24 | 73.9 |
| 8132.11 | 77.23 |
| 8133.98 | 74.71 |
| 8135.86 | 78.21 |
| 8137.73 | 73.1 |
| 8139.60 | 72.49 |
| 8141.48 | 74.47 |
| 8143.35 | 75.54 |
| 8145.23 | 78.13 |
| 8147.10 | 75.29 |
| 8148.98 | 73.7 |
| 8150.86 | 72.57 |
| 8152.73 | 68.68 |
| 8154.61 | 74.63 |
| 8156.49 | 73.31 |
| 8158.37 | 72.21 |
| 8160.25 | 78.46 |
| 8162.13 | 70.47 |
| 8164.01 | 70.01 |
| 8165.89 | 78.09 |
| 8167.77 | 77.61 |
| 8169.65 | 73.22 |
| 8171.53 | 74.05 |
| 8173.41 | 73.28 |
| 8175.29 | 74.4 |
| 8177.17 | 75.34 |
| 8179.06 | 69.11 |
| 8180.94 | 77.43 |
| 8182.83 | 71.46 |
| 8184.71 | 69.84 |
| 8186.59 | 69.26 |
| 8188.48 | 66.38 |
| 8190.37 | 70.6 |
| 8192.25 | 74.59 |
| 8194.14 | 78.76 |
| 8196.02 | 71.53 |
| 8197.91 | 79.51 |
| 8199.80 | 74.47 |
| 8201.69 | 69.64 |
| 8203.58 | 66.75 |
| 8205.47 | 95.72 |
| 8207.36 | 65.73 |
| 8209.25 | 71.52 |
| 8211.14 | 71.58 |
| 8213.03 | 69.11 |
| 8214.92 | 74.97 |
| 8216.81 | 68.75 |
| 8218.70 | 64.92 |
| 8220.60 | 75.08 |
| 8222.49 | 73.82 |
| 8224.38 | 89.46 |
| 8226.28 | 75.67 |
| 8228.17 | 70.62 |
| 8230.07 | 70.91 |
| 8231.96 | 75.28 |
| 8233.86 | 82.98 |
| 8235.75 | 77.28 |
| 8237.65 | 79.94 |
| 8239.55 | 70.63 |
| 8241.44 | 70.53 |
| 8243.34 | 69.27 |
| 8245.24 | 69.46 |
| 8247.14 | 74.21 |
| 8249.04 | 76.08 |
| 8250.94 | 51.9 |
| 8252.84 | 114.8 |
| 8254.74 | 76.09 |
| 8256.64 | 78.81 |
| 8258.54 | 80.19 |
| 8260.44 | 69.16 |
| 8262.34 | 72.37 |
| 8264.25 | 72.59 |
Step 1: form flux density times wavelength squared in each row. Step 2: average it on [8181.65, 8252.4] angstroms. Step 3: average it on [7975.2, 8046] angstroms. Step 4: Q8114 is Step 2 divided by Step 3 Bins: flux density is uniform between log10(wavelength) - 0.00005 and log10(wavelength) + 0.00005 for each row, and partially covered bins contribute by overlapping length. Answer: 1.08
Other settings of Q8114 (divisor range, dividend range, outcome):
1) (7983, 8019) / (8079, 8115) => 1.04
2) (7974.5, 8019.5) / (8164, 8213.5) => 1.09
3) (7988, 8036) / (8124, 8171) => 1.07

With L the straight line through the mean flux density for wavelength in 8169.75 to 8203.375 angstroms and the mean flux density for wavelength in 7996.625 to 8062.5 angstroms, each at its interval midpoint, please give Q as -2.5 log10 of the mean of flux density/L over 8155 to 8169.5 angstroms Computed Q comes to -0.02 mag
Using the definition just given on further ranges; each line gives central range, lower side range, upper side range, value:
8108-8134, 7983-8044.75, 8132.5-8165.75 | 0.01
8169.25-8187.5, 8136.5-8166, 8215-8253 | 0.02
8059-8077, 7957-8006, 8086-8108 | -0.02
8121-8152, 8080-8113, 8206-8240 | -0.01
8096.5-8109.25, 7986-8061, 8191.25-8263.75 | 0.02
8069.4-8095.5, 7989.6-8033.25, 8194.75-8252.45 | 0.00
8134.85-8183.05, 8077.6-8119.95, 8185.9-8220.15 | -0.02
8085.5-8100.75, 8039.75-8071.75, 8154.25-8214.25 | 0.02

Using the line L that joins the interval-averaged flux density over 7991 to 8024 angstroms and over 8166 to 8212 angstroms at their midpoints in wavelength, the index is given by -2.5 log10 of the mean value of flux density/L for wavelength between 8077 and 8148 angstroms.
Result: 0.00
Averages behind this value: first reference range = 71.6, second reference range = 73.5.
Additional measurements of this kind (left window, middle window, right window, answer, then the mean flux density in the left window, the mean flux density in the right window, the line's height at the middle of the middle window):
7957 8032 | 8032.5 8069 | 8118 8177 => 0.00 mag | 71.1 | 74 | 72.1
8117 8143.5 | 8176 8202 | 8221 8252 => 0.01 mag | 73.7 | 73.8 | 73.8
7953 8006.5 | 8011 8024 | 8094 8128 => -0.03 mag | 70.2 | 71.9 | 70.7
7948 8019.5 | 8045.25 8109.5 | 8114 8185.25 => 0.01 mag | 70.7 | 73.6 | 72.4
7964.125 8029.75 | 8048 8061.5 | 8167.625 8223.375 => -0.01 mag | 71.1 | 72.9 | 71.6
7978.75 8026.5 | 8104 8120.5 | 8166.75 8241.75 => -0.01 mag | 71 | 73.8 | 72.5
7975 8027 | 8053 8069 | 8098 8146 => -0.02 mag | 70.6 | 73.4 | 72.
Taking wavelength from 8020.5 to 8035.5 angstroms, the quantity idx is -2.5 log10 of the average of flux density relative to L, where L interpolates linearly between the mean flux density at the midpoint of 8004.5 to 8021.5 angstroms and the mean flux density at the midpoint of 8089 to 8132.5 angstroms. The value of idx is 0.02 mag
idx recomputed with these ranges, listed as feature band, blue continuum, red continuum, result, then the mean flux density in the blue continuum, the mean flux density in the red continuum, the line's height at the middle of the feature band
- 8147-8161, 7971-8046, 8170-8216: -0.01 mag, 71.1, 73.1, 72.7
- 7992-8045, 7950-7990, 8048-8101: -0.01 mag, 70.2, 72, 71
